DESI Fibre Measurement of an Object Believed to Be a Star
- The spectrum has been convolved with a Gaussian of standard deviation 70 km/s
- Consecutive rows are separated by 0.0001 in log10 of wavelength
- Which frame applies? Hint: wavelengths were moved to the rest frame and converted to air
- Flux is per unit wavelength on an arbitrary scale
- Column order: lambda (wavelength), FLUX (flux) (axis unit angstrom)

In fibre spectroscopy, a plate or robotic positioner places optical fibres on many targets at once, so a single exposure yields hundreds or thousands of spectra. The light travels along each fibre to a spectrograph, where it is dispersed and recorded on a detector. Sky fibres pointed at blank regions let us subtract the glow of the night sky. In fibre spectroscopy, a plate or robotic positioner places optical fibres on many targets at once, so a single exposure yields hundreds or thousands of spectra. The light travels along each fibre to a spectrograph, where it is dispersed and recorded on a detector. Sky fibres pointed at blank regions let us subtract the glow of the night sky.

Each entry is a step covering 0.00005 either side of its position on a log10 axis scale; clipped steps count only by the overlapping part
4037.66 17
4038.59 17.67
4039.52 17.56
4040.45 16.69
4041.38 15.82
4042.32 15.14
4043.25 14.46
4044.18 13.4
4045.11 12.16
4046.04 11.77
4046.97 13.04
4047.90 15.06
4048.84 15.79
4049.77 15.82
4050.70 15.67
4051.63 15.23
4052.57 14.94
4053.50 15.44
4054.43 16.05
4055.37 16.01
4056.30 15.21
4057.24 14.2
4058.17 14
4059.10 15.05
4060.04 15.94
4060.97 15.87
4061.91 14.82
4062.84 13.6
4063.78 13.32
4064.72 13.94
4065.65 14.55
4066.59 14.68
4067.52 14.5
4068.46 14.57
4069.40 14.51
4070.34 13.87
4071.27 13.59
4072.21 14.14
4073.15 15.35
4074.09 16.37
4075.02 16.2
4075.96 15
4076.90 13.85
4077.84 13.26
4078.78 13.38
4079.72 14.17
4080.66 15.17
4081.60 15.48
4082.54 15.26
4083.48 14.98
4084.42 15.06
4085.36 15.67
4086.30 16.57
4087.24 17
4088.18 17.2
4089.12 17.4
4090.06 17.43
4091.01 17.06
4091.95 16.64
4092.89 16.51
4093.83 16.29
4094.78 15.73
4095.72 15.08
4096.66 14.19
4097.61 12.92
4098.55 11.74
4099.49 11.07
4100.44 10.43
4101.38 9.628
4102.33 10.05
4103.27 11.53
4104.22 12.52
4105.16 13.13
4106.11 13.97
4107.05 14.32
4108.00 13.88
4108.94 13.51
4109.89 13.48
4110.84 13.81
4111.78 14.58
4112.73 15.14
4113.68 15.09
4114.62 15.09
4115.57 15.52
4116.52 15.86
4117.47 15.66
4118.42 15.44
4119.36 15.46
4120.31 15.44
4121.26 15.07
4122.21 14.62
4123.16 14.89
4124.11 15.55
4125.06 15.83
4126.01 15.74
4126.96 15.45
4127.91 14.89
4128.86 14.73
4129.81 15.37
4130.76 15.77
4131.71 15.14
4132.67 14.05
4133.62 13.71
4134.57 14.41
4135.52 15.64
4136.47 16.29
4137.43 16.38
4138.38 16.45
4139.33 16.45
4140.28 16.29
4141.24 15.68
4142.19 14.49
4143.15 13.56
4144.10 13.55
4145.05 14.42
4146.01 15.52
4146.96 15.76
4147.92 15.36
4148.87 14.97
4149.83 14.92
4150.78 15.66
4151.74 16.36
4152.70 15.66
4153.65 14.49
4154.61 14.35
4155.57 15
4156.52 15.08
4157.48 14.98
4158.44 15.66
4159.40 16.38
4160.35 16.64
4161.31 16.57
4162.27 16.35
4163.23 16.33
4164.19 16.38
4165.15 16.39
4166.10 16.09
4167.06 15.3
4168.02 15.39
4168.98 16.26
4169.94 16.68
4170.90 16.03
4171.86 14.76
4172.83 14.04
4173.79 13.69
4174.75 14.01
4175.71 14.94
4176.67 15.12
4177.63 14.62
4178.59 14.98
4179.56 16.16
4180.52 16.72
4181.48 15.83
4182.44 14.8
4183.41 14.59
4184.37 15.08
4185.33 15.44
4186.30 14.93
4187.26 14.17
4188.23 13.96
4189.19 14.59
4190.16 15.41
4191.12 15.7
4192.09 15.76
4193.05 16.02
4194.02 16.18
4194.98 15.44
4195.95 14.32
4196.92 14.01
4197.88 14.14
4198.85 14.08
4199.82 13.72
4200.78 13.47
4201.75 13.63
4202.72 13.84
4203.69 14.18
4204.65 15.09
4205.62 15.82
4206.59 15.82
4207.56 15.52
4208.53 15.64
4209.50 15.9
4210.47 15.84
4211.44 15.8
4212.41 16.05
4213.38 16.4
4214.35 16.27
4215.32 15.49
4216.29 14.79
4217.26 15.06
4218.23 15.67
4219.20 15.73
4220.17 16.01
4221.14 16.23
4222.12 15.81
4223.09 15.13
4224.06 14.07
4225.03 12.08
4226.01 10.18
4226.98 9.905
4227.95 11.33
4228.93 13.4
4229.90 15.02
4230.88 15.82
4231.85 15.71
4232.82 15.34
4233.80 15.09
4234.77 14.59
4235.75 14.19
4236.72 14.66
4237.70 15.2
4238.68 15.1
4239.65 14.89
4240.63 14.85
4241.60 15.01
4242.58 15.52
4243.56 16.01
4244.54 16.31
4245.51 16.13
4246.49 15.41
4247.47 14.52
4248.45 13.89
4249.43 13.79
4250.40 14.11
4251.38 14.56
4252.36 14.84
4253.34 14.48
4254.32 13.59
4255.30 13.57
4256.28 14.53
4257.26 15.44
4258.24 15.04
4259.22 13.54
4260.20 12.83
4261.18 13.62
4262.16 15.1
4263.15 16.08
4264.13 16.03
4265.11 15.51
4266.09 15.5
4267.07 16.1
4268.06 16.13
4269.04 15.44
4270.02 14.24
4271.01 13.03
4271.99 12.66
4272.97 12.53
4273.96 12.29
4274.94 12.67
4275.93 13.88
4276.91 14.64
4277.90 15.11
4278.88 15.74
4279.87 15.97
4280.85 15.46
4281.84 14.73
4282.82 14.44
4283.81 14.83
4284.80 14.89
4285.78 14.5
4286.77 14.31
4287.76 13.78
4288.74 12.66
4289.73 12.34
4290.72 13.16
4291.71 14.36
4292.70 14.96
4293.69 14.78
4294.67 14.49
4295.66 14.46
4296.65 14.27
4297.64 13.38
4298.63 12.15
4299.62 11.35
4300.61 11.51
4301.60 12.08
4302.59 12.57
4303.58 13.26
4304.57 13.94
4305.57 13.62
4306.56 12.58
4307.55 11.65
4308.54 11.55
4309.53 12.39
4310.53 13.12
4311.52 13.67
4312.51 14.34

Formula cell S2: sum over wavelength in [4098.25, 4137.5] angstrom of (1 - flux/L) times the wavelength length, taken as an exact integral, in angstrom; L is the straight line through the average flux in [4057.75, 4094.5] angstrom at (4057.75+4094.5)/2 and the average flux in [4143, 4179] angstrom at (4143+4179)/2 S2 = 2.5 angstrom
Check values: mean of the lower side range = 15.2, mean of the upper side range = 15.3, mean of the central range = 14.3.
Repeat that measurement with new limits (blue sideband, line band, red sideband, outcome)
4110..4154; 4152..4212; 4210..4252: -0.9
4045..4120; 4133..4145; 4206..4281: -0.4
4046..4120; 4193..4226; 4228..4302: -1.2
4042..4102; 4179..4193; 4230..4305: -0.7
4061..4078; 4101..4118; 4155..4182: 1.4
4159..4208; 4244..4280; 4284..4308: -1.6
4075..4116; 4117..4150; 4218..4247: -1.7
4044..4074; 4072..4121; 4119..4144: 1.0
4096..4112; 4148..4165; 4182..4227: -2.2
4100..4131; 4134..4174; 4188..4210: -2.6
